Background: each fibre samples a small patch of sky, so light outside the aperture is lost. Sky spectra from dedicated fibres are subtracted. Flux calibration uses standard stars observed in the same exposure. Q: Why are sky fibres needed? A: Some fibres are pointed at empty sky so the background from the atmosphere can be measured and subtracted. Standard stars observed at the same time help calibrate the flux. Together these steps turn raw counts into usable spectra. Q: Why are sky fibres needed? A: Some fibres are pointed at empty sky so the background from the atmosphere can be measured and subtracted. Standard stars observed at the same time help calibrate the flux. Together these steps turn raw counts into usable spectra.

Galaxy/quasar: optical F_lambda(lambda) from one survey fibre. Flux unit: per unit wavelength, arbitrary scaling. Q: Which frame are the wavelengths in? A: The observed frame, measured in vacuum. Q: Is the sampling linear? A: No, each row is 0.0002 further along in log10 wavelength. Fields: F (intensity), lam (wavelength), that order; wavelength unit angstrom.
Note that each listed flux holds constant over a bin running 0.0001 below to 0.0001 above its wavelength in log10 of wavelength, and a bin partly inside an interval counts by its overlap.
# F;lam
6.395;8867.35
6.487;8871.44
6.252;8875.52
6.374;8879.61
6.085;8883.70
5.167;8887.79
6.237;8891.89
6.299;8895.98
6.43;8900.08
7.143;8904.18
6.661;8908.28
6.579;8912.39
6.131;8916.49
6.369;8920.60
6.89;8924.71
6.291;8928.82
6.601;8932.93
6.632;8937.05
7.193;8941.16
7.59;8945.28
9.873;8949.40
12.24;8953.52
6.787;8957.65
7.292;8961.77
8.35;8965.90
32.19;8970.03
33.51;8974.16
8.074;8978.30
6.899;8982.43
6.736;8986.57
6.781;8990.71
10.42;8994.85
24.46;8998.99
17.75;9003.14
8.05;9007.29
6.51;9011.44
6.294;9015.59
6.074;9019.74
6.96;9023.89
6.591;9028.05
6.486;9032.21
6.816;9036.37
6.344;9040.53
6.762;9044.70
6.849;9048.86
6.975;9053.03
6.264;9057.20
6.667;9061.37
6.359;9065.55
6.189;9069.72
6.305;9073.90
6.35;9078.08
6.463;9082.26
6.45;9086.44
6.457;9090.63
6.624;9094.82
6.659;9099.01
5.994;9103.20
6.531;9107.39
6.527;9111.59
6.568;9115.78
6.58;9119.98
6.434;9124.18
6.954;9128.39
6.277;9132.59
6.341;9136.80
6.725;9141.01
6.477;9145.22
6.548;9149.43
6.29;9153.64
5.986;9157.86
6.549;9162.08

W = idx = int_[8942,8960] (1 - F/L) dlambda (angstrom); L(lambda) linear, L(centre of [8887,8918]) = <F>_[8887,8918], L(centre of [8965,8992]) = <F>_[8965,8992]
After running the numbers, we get 4.50 angstrom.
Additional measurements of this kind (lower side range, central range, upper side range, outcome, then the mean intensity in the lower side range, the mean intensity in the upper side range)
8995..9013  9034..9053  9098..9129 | 7.7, 14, 6.51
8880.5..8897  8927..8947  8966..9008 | 7.1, 5.96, 15.4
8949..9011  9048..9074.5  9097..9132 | 7.7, 13.2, 6.52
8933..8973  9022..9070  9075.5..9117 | 8.8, 11.2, 6.46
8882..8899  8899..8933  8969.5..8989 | 8.4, 5.97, 16.1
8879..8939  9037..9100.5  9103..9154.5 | -0.5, 6.39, 6.5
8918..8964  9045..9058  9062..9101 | -0.1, 7.6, 6.44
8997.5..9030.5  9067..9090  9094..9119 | 3.6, 10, 6.48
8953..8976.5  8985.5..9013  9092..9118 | 4.8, 16.9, 6.48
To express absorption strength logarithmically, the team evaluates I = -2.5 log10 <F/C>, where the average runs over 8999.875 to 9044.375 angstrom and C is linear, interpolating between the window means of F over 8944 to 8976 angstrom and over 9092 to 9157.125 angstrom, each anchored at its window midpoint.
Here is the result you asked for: 0.40 mag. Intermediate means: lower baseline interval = 14.8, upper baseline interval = 6.49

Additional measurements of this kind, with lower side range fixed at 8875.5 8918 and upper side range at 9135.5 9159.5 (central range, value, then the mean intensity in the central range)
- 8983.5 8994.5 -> -0.16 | 7.34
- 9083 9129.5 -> -0.02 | 6.51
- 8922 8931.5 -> -0.04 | 6.58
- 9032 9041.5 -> -0.04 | 6.59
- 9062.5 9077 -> 0.01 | 6.31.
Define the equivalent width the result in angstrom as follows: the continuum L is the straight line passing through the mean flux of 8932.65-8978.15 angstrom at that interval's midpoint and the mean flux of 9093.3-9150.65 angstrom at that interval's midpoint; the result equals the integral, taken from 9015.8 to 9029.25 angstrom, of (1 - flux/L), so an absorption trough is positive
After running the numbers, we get 4.84 angstrom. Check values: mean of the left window 12.6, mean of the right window 6.52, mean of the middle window 6.51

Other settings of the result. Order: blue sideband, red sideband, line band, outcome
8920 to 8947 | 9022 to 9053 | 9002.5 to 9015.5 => -5.0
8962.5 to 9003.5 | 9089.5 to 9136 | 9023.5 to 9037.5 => 6.2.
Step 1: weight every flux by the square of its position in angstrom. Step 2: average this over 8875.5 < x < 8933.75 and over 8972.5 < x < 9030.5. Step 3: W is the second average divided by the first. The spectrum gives 1.75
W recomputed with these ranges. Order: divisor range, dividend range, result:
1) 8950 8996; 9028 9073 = 0.53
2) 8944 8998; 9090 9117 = 0.54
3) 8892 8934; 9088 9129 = 1.04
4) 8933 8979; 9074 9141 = 0.53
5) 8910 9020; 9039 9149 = 0.64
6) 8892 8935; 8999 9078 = 1.21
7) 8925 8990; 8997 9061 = 0.79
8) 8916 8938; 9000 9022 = 1.51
